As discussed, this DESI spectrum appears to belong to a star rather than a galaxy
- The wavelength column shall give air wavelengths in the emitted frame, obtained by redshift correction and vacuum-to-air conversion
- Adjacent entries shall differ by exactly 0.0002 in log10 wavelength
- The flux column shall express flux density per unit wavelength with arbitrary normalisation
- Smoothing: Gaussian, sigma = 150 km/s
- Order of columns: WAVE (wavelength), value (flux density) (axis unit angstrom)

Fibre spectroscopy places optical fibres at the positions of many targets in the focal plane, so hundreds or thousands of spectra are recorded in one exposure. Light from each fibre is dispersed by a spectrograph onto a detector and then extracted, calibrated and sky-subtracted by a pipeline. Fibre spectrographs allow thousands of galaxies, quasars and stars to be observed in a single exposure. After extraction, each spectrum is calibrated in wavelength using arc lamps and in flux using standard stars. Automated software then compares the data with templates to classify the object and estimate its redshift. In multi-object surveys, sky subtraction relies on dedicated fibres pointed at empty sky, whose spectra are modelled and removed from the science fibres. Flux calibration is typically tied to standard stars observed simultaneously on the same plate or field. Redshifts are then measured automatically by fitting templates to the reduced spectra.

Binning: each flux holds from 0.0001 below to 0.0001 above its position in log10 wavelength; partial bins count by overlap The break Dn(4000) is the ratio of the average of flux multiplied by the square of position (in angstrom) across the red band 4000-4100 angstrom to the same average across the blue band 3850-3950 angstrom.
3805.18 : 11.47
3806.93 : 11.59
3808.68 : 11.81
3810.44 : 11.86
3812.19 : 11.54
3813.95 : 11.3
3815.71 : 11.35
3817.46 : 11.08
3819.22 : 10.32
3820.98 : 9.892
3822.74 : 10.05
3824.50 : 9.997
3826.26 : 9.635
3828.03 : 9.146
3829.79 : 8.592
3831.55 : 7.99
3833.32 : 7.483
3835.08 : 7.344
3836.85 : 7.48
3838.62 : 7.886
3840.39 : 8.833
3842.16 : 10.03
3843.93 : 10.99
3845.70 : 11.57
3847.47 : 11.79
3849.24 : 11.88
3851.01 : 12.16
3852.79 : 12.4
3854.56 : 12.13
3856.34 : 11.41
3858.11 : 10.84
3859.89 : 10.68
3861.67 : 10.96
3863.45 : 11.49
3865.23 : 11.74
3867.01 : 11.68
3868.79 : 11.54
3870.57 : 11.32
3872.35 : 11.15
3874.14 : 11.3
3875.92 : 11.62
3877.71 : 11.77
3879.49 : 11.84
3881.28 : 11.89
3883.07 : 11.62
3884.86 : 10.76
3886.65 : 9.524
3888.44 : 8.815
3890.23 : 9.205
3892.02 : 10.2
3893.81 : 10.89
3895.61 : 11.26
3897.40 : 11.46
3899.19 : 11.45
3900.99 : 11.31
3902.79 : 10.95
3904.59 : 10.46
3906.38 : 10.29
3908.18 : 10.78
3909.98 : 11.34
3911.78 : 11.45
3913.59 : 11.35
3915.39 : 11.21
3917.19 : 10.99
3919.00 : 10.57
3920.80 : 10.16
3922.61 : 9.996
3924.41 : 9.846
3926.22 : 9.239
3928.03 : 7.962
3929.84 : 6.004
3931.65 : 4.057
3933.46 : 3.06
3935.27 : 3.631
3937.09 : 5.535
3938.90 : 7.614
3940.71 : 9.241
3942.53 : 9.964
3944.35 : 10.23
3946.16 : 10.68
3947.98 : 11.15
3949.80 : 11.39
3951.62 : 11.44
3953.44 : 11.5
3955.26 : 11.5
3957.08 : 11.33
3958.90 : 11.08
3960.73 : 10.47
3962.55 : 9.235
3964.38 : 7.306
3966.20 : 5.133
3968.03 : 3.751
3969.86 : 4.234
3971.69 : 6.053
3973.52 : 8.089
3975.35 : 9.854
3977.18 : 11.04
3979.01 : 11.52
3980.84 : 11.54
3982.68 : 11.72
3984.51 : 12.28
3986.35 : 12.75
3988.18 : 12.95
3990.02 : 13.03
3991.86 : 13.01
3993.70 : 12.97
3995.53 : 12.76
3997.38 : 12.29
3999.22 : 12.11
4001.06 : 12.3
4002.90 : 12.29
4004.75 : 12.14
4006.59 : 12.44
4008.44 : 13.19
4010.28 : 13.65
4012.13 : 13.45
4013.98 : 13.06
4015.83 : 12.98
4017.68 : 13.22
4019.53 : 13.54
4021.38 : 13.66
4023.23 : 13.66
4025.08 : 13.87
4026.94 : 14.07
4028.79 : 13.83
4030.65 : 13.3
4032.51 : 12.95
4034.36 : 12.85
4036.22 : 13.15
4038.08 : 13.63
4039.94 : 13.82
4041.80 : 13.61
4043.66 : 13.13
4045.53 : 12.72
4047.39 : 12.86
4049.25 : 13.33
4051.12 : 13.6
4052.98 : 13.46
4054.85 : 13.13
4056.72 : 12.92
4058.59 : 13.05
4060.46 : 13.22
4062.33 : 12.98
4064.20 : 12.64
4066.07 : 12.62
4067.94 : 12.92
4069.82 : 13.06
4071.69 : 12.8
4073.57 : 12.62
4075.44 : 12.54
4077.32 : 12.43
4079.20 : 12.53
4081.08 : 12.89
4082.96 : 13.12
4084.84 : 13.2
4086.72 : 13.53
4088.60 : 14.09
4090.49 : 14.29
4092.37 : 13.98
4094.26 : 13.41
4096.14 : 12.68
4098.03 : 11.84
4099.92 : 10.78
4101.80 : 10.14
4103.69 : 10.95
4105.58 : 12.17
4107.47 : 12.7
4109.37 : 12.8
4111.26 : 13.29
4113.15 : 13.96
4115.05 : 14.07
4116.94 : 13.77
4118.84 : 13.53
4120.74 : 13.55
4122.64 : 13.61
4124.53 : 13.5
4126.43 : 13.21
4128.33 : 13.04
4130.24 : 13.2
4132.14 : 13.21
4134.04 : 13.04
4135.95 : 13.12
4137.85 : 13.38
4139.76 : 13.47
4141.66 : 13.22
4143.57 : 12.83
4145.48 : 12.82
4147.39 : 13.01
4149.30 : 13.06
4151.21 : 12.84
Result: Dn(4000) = 1.38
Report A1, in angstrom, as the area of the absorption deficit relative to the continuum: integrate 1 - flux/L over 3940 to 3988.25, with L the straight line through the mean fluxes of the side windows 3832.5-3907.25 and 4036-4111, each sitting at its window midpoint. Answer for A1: 7.7 angstrom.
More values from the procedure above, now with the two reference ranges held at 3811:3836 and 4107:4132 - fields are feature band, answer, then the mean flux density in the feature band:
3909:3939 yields 6.7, 8.49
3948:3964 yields 0.7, 10.9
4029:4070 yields -2.0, 13.1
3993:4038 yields -3.6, 13.1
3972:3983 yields 1.3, 10.3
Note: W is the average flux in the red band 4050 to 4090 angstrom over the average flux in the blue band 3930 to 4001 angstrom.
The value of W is 1.3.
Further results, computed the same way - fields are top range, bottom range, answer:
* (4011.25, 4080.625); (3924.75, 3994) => 1.42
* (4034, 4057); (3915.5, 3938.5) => 1.72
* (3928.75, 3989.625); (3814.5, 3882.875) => 0.86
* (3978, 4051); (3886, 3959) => 1.33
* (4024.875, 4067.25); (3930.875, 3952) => 1.63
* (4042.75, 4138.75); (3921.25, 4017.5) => 1.28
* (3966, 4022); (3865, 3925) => 1.05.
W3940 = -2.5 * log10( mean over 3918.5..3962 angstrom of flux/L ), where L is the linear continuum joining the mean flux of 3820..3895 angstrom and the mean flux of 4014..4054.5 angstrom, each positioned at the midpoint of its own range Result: 0.29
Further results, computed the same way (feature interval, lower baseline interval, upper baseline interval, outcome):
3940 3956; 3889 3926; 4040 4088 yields 0.05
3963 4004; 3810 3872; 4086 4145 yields 0.14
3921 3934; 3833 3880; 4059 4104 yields 0.47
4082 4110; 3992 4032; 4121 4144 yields 0.05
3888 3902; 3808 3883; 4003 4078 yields 0.07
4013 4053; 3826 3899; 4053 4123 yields -0.09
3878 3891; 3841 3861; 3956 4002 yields 0.05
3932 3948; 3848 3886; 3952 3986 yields 0.30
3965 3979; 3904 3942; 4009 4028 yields 0.49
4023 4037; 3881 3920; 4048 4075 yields -0.07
